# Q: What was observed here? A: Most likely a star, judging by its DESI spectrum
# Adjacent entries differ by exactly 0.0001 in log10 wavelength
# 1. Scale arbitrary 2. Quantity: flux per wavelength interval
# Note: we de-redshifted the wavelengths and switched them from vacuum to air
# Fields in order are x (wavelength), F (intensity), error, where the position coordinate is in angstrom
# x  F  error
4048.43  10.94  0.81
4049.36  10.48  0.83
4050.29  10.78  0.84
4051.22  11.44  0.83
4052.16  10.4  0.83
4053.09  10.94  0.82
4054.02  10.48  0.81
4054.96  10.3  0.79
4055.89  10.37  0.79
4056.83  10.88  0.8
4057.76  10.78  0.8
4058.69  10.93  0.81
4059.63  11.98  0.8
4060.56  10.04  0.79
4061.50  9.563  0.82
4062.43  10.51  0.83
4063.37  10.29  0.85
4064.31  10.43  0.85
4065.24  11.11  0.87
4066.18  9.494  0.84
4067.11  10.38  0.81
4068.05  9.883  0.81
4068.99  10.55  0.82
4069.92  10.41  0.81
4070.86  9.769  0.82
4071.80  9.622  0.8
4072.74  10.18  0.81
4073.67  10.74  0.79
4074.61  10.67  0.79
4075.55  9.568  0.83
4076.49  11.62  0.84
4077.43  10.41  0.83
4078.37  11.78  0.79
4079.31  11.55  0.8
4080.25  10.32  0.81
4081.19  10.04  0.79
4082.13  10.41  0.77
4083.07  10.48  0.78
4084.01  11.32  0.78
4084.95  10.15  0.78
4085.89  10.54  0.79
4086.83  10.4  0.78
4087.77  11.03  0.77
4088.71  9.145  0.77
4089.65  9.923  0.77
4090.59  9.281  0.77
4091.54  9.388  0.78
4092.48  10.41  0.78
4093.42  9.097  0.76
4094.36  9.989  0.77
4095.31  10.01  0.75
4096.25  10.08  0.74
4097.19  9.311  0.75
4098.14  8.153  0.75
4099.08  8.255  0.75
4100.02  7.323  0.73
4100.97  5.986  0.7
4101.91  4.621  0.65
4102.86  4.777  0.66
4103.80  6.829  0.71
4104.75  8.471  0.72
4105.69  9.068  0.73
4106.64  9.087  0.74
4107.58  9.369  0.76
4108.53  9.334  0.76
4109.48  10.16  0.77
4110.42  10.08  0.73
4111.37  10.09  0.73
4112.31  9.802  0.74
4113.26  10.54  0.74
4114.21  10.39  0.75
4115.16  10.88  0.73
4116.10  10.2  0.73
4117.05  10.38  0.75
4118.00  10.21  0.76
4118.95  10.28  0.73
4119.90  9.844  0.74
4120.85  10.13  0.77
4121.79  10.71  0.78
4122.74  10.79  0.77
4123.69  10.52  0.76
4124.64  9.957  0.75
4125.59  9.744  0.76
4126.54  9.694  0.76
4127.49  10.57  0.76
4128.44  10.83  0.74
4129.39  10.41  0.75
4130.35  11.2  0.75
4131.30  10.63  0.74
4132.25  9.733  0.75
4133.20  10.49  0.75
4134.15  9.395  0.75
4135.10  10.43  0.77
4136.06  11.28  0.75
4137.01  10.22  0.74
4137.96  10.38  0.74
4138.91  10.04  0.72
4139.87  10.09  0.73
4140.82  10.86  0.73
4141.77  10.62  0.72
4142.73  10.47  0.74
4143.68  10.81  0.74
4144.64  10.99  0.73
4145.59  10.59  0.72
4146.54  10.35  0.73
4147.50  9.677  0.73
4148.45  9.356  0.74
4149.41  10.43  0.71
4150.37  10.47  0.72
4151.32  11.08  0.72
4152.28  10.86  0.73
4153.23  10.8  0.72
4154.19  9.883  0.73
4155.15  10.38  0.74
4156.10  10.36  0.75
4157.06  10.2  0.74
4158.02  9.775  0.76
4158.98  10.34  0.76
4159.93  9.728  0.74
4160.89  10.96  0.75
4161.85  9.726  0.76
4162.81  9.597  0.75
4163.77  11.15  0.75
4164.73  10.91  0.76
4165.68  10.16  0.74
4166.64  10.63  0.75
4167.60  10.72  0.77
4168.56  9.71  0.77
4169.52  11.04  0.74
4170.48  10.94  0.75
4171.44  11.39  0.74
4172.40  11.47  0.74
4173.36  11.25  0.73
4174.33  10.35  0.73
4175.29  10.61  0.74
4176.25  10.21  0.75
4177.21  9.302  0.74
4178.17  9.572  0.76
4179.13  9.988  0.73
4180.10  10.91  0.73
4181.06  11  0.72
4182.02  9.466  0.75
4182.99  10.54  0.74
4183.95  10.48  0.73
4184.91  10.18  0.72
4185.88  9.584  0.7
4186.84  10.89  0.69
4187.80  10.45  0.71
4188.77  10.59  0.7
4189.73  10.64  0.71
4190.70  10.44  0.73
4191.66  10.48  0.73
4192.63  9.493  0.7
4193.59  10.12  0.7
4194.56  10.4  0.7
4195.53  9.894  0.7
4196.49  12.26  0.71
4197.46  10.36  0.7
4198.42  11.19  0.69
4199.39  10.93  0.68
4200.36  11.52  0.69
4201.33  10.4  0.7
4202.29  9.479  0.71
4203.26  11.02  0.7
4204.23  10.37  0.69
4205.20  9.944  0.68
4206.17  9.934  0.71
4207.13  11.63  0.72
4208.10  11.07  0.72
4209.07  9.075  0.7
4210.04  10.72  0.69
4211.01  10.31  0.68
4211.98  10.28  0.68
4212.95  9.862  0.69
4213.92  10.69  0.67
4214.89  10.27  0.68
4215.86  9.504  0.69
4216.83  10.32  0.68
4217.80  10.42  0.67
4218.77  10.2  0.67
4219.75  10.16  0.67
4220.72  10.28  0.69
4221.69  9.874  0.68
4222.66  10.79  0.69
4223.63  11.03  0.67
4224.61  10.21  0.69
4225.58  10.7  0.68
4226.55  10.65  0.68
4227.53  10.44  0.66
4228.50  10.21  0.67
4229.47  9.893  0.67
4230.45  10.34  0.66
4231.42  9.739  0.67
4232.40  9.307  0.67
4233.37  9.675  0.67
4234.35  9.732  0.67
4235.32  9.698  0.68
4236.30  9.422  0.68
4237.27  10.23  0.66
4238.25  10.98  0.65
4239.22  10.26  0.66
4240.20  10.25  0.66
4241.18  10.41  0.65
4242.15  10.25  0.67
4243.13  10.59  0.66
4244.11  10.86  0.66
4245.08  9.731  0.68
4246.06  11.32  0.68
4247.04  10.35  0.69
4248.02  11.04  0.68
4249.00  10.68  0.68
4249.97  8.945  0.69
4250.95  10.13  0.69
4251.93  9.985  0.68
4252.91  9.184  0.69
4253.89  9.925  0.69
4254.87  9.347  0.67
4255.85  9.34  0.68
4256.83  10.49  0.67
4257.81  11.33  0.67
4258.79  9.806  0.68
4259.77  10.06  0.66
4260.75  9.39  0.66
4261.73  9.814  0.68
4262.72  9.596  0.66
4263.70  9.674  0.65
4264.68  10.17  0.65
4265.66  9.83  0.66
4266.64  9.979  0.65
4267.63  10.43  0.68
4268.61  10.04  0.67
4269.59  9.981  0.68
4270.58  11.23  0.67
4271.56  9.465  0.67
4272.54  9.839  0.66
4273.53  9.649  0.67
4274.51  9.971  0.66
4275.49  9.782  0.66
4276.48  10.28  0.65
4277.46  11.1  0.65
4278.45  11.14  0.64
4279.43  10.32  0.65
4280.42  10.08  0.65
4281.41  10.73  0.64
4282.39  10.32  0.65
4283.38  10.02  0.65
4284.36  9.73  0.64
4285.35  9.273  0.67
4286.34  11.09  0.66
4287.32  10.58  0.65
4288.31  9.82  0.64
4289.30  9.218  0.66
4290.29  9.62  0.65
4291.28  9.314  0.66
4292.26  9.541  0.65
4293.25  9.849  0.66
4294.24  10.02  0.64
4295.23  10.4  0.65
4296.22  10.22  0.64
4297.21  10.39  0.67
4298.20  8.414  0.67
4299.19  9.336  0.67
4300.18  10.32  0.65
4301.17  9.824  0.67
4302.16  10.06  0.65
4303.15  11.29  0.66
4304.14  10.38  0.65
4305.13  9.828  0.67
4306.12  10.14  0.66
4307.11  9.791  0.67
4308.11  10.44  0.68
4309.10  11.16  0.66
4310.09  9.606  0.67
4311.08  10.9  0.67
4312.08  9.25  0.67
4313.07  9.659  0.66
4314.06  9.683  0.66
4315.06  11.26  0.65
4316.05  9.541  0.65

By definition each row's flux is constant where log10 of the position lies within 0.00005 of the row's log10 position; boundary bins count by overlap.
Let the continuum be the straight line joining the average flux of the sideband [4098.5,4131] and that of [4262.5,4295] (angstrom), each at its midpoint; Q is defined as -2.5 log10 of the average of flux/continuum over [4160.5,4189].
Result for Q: -0.09 mag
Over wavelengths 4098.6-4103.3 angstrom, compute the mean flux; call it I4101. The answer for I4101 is 6.21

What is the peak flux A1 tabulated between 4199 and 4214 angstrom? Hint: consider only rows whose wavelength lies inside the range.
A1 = 11.63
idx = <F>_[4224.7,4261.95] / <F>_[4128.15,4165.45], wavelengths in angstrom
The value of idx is 1.0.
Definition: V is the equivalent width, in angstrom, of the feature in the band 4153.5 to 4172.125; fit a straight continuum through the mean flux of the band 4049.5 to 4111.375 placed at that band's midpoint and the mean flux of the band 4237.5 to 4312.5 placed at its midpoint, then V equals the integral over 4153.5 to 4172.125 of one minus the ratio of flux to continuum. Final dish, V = -0.8 angstrom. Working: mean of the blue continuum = 9.86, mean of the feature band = 10.4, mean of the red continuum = 10.1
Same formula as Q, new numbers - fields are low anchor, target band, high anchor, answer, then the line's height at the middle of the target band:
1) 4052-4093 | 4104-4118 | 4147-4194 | 0.06 mag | 10.4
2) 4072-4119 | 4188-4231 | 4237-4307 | -0.05 mag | 9.93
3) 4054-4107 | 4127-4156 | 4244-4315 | -0.06 mag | 9.87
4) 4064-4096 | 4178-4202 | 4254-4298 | -0.03 mag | 10.2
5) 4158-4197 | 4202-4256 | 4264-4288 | 0.01 mag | 10.3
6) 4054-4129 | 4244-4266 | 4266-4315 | 0.00 mag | 10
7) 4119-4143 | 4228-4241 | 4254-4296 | 0.01 mag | 10.1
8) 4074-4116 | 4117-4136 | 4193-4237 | -0.06 mag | 9.76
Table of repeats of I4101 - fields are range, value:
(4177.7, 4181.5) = 10.4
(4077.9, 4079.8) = 11.6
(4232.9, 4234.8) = 9.68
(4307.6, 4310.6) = 10.4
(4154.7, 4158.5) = 10.2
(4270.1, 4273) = 10.2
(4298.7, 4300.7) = 9.83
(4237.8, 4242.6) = 10.4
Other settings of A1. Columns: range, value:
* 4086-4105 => 11.03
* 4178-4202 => 12.26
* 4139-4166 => 11.15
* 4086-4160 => 11.28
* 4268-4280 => 11.23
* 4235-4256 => 11.32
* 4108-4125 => 10.88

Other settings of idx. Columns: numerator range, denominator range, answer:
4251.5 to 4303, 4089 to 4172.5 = 1.01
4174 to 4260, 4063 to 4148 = 1.03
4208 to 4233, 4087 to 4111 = 1.16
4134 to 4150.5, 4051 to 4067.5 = 0.98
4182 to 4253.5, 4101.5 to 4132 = 1.06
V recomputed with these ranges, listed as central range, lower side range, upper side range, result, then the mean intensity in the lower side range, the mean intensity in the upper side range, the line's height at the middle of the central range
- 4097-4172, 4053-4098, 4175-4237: 2.6 angstrom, 10.3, 10.3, 10.3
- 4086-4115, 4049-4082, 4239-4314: 3.9 angstrom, 10.5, 10.1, 10.5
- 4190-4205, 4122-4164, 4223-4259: -0.4 angstrom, 10.4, 10.2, 10.3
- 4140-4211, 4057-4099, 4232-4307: -2.1 angstrom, 10.3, 10.1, 10.2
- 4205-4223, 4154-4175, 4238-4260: 0.1 angstrom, 10.5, 10.2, 10.3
